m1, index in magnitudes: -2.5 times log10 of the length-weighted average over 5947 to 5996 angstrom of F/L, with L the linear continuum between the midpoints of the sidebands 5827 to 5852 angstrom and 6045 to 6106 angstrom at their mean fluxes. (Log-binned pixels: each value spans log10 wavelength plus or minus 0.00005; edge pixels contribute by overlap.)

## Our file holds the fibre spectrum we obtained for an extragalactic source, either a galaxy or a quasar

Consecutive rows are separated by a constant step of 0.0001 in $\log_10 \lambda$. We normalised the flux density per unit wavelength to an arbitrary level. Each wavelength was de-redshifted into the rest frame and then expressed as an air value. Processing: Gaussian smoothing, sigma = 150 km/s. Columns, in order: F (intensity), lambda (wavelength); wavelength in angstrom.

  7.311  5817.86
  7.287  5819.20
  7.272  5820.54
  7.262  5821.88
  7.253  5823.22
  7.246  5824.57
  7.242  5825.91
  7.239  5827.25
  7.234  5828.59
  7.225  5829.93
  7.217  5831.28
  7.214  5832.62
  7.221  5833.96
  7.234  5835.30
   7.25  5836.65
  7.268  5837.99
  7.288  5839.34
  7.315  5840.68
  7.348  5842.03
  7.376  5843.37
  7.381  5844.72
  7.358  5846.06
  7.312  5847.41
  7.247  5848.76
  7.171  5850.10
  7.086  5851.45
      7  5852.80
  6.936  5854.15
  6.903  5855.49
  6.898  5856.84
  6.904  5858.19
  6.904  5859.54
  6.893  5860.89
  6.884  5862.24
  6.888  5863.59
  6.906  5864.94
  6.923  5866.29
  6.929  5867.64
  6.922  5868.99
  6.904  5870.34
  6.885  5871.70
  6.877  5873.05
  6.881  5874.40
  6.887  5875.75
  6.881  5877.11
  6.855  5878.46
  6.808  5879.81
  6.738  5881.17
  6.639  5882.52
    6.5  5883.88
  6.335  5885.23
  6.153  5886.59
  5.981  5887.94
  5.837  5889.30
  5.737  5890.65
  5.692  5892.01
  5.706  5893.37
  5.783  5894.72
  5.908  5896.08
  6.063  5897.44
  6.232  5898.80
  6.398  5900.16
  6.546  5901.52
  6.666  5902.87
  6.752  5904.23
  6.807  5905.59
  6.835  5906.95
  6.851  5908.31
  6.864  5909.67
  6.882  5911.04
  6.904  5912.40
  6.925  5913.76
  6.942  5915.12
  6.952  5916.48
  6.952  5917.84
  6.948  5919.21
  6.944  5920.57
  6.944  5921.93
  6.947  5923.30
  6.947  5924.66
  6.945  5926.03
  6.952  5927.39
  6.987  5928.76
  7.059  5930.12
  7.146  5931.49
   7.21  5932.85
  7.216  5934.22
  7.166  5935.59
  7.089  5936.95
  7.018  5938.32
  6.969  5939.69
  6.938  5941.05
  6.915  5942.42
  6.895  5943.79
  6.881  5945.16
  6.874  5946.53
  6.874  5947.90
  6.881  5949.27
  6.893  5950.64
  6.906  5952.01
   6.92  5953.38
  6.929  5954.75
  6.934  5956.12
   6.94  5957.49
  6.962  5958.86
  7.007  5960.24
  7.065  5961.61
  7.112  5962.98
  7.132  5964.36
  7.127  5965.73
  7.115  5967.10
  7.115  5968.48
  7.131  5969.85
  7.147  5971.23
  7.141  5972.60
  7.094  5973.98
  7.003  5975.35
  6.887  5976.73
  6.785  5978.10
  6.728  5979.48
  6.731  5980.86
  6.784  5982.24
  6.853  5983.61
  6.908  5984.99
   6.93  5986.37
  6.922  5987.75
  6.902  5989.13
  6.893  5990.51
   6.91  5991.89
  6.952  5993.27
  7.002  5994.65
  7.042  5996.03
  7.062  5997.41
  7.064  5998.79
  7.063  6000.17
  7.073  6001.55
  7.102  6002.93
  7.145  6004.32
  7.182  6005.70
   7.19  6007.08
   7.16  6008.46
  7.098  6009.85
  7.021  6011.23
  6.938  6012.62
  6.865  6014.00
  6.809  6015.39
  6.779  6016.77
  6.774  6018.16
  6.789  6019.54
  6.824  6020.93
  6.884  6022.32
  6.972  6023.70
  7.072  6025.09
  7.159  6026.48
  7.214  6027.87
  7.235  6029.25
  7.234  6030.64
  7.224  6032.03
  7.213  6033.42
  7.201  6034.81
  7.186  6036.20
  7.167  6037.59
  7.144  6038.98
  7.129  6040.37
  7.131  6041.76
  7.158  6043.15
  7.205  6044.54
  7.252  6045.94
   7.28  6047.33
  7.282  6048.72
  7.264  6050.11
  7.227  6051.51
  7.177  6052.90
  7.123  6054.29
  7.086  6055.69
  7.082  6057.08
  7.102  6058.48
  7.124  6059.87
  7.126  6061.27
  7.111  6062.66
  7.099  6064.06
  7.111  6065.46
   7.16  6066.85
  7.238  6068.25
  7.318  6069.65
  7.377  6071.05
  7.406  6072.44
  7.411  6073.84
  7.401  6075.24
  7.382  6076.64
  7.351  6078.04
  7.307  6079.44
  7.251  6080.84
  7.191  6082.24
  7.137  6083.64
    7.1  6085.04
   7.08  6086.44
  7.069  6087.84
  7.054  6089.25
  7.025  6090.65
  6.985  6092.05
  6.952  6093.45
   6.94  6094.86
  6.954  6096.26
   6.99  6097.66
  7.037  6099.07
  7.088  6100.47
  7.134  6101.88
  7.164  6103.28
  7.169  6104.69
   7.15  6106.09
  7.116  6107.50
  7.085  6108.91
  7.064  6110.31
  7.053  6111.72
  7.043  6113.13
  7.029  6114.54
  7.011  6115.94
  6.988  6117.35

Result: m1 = 0.04 mag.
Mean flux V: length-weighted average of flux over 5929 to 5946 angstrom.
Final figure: 7.04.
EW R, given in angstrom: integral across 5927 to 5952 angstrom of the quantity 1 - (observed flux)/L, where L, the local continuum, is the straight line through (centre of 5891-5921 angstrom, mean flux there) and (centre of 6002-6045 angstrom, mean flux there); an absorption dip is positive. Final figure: -1.1 angstrom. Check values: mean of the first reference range 6.56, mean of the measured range 7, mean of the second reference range 7.07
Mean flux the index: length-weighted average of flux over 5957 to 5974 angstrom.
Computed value 7.08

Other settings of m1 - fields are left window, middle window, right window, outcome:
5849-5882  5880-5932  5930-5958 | 0.058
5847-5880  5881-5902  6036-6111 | 0.142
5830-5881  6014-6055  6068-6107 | 0.006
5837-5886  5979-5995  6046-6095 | 0.036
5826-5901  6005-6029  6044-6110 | 0.011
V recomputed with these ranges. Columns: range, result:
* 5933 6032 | 6.99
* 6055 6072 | 7.17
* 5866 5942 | 6.71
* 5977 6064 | 7.05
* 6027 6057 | 7.2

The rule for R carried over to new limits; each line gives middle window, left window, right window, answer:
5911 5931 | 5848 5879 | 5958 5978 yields 0.2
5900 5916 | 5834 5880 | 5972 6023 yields 0.5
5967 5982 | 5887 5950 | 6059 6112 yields -0.3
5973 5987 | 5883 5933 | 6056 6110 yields -0.1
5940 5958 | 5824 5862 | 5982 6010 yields 0.4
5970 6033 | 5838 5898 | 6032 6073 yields 0.7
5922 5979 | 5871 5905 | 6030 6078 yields -2.6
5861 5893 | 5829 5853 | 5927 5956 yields 2.5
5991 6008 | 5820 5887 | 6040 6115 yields 0.1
